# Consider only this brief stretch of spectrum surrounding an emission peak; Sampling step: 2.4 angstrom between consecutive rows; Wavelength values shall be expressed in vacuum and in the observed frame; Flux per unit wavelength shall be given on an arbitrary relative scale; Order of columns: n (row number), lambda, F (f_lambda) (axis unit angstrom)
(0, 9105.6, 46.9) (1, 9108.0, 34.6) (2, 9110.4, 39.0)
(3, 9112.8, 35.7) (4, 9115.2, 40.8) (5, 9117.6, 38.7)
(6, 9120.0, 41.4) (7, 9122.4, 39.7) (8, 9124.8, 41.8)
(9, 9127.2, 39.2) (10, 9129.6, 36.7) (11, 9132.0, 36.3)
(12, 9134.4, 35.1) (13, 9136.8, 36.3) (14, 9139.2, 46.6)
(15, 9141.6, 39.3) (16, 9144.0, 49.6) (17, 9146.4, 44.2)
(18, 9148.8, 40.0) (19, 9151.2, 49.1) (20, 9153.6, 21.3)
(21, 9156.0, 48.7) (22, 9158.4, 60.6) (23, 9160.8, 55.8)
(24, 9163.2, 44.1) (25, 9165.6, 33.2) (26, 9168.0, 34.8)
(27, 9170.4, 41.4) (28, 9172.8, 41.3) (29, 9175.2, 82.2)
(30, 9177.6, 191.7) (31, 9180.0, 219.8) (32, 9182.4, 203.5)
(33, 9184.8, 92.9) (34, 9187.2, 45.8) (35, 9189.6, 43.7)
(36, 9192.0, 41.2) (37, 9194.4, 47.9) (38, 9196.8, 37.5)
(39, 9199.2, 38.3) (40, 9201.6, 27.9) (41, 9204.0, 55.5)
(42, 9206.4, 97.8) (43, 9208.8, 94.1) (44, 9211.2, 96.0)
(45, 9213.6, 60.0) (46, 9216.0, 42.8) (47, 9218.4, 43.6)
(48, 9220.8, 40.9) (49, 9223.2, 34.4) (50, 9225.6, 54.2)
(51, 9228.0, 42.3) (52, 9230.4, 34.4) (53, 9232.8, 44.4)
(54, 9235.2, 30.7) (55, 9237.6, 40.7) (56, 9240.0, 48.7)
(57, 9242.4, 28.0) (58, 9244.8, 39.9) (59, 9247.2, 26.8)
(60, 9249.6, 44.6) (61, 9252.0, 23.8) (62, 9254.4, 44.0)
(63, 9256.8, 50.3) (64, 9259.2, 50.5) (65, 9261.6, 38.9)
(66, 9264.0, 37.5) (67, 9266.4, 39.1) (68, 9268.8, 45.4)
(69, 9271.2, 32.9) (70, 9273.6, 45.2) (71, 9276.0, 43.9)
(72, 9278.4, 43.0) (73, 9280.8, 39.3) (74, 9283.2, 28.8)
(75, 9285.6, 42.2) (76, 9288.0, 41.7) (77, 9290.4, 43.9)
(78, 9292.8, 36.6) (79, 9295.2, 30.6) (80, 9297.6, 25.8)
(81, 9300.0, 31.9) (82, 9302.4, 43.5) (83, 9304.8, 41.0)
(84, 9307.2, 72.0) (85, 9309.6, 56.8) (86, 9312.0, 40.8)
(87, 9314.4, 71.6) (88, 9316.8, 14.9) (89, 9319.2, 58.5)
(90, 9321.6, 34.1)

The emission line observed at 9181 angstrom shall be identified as H-alpha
